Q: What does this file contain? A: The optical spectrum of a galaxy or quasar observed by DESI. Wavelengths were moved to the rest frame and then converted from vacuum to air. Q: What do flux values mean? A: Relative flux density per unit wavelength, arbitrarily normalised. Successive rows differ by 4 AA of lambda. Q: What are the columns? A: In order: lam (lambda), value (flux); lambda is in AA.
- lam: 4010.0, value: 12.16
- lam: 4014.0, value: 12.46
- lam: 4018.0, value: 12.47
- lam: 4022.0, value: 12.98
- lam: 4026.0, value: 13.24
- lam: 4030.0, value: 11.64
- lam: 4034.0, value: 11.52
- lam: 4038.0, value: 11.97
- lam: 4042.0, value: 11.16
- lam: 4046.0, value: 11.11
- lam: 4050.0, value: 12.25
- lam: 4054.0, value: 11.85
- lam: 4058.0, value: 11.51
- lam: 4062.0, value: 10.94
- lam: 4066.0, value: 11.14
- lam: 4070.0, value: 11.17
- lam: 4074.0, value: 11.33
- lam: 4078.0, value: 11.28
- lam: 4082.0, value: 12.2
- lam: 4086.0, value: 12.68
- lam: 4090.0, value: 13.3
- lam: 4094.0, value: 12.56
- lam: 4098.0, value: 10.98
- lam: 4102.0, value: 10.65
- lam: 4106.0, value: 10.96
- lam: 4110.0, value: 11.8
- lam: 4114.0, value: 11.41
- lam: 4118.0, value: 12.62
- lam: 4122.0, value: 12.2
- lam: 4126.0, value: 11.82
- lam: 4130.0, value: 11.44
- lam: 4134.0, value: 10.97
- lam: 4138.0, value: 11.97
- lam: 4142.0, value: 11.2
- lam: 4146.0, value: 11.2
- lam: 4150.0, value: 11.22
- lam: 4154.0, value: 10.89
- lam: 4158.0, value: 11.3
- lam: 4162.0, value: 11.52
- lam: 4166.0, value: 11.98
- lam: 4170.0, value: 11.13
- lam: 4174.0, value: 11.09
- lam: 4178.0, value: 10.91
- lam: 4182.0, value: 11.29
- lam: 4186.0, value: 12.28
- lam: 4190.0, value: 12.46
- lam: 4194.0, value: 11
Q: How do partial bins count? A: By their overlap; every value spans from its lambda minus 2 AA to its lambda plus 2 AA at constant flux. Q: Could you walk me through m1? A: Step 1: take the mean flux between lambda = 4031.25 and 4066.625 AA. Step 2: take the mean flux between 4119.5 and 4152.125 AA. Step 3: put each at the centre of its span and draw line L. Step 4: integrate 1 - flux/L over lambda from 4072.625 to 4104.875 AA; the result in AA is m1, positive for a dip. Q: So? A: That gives -0.96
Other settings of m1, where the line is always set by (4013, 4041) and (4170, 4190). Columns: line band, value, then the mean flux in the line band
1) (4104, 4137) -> 0.3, 11.7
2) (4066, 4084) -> 0.9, 11.5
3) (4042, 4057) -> 0.6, 11.6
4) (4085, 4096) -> -0.8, 12.9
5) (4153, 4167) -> 0.2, 11.4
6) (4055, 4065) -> 0.7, 11.3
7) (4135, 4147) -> 0.2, 11.4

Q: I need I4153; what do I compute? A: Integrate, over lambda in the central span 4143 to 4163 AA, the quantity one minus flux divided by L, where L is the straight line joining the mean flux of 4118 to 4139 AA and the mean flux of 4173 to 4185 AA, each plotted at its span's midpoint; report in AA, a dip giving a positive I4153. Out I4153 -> 0.5 AA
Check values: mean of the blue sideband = 11.8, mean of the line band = 11.2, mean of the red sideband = 11.2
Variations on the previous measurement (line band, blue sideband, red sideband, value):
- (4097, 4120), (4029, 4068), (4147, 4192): 0.12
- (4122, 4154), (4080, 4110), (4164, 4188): 0.65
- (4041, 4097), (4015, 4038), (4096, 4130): 0.93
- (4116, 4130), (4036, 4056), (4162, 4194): -0.61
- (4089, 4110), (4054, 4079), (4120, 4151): -0.44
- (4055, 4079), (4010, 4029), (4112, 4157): 1.86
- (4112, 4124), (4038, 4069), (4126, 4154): -0.75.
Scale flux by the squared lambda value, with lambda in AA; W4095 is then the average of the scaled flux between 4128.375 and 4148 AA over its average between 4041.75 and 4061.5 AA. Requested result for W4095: 1.0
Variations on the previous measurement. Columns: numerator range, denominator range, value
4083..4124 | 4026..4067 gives 1.06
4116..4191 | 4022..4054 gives 1.02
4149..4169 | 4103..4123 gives 0.99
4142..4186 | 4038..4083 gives 1.04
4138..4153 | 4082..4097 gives 0.92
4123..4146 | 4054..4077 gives 1.05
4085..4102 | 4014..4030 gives 0.99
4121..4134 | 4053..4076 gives 1.06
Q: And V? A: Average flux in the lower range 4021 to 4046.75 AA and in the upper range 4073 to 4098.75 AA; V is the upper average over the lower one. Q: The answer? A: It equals 1.02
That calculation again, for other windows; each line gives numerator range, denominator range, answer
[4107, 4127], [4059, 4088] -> 1.03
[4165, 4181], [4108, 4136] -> 0.96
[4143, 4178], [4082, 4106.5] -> 0.94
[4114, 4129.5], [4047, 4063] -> 1.03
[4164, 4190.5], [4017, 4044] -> 0.95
